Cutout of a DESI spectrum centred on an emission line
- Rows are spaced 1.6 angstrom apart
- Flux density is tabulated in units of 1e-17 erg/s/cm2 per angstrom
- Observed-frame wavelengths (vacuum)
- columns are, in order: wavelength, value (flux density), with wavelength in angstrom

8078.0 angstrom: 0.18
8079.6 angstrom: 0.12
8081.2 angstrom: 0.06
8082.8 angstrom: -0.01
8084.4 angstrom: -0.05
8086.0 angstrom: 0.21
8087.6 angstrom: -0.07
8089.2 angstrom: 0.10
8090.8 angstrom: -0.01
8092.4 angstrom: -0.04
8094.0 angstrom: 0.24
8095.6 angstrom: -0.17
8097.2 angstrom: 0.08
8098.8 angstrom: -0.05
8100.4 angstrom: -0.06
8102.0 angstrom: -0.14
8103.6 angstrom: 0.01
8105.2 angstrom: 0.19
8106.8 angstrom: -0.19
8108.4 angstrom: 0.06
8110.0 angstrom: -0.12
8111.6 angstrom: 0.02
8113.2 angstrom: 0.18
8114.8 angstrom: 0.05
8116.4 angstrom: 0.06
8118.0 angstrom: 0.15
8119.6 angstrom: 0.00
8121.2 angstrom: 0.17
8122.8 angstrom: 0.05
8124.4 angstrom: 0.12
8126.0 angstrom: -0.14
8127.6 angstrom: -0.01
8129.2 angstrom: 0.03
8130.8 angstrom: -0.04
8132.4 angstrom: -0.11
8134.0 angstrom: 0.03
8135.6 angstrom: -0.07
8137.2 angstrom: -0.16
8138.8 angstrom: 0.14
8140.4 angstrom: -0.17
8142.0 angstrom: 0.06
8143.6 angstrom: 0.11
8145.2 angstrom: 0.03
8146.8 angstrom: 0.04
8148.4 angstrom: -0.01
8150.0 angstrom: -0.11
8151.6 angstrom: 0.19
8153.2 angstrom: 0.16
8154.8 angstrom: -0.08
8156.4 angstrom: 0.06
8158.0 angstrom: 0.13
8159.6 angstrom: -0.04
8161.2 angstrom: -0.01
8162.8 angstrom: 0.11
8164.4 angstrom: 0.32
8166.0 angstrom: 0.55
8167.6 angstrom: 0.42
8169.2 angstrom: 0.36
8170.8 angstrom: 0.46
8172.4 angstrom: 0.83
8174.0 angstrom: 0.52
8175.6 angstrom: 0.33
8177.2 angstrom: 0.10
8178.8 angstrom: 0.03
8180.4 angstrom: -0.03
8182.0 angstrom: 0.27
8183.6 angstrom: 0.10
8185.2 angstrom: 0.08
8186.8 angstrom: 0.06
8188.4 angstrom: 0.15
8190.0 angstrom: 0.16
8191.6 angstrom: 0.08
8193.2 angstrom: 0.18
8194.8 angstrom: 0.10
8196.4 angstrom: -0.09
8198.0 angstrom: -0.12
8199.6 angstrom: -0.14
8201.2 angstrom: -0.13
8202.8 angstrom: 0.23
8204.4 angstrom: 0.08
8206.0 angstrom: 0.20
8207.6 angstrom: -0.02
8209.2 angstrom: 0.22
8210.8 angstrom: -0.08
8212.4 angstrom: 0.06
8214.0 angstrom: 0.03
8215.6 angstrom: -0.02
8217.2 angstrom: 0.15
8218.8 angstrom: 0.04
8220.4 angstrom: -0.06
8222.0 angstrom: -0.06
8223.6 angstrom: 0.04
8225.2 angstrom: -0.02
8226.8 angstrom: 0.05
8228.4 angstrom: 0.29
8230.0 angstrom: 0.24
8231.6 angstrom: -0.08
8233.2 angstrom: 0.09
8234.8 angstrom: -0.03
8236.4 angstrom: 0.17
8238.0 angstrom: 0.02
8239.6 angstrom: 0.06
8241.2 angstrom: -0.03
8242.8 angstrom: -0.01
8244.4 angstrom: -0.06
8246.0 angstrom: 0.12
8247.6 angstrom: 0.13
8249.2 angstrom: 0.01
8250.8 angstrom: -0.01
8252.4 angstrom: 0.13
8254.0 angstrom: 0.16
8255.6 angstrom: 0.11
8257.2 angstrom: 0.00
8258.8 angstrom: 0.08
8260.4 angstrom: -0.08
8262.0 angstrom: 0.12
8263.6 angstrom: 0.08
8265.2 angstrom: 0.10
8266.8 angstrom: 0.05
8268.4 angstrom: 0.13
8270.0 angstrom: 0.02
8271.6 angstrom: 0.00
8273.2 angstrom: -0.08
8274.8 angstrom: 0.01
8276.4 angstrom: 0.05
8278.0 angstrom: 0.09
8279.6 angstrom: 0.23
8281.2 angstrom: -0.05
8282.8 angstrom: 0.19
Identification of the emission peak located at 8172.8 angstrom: [O II]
